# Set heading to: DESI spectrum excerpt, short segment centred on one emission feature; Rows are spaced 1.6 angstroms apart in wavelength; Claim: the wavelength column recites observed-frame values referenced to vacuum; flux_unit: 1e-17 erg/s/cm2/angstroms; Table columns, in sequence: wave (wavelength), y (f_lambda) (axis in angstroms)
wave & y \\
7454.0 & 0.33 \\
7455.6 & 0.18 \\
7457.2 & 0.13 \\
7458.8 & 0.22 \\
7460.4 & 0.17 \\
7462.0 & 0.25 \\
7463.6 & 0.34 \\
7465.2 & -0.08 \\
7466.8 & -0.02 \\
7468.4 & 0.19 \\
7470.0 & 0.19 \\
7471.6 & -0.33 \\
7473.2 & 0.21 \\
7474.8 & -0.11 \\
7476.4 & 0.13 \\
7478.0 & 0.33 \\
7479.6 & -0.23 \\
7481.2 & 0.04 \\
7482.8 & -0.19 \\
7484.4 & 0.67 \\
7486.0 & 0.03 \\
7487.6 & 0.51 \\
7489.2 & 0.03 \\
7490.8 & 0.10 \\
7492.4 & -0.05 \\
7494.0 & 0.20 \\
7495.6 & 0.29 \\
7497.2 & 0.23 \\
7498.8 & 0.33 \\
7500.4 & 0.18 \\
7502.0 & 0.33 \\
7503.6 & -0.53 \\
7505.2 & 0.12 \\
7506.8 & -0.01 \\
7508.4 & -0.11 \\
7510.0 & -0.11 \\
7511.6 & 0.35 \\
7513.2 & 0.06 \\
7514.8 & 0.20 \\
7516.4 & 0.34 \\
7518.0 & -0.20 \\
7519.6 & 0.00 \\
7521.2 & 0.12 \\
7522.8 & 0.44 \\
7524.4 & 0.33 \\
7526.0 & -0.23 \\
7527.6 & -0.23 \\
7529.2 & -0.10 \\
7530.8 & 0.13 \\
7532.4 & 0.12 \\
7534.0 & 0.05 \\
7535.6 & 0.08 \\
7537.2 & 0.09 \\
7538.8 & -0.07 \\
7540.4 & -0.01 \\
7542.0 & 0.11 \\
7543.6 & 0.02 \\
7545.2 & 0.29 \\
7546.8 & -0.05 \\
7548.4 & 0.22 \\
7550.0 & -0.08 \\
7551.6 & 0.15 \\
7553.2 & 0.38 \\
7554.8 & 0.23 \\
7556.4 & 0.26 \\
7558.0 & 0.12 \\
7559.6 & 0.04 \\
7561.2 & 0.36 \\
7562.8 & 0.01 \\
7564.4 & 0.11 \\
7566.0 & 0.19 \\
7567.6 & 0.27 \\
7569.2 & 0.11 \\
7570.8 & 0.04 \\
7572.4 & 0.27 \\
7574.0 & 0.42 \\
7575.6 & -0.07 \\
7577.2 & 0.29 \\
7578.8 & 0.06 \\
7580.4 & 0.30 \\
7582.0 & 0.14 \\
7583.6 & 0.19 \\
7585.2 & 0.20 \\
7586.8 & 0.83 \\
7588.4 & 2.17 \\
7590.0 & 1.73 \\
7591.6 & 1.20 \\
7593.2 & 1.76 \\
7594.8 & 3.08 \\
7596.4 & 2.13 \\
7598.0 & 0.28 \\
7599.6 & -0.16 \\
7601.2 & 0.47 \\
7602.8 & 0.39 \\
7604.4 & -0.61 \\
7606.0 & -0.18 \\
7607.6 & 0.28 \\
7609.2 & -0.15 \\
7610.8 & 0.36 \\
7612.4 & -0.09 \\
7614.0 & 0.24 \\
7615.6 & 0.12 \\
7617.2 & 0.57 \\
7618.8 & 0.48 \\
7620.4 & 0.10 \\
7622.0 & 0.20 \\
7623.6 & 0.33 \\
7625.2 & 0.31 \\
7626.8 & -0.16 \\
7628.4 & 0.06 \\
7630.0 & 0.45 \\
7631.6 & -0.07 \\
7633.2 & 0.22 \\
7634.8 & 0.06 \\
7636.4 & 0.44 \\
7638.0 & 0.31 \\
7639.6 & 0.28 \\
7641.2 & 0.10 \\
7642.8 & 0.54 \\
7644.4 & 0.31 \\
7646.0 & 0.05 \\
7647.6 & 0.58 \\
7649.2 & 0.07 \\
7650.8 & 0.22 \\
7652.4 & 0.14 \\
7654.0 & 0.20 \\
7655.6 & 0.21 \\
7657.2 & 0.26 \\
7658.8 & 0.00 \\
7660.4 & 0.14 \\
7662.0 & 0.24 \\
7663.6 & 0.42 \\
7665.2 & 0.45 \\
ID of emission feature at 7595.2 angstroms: [O II]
